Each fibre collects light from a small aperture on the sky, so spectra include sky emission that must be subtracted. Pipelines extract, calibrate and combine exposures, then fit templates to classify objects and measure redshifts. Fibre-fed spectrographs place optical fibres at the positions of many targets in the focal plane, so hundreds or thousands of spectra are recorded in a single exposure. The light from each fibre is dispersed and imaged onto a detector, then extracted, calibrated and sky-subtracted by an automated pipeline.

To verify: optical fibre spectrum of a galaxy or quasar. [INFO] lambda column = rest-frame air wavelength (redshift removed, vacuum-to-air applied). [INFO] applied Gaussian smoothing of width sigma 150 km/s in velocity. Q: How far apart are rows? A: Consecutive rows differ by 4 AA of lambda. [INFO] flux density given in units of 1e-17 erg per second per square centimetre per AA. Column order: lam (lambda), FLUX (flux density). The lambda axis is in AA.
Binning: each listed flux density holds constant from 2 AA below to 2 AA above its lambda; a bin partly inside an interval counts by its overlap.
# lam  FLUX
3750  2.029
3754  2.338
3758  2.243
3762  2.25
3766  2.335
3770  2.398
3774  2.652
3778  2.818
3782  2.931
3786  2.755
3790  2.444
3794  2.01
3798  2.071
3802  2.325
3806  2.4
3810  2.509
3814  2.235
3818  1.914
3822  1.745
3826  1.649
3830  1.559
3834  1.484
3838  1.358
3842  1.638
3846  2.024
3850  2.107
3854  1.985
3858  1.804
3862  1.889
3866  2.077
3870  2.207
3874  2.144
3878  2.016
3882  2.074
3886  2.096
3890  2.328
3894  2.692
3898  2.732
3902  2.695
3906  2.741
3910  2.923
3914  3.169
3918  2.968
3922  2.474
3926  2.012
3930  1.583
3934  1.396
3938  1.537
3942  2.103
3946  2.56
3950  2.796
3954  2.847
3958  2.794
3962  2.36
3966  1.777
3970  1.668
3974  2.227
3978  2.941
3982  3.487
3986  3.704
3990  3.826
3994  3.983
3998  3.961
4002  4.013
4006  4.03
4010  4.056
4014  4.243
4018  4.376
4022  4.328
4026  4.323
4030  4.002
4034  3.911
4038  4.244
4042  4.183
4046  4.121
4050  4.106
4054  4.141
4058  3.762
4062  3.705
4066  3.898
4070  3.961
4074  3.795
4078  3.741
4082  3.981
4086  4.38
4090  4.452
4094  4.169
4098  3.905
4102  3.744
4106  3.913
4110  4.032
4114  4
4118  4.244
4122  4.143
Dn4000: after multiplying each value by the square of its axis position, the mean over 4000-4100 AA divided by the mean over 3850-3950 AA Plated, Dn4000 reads 1.9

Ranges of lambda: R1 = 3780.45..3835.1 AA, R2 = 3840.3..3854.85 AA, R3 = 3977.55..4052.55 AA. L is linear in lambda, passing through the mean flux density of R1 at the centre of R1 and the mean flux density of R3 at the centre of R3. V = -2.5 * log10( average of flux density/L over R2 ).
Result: 0.279 mag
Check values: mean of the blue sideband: 2.15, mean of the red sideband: 4.01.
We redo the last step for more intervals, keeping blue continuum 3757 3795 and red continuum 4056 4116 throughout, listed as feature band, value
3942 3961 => 0.244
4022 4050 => -0.115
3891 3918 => 0.107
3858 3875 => 0.391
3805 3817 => 0.141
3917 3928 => 0.290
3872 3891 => 0.376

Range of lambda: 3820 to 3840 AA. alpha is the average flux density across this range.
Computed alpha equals 1.56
